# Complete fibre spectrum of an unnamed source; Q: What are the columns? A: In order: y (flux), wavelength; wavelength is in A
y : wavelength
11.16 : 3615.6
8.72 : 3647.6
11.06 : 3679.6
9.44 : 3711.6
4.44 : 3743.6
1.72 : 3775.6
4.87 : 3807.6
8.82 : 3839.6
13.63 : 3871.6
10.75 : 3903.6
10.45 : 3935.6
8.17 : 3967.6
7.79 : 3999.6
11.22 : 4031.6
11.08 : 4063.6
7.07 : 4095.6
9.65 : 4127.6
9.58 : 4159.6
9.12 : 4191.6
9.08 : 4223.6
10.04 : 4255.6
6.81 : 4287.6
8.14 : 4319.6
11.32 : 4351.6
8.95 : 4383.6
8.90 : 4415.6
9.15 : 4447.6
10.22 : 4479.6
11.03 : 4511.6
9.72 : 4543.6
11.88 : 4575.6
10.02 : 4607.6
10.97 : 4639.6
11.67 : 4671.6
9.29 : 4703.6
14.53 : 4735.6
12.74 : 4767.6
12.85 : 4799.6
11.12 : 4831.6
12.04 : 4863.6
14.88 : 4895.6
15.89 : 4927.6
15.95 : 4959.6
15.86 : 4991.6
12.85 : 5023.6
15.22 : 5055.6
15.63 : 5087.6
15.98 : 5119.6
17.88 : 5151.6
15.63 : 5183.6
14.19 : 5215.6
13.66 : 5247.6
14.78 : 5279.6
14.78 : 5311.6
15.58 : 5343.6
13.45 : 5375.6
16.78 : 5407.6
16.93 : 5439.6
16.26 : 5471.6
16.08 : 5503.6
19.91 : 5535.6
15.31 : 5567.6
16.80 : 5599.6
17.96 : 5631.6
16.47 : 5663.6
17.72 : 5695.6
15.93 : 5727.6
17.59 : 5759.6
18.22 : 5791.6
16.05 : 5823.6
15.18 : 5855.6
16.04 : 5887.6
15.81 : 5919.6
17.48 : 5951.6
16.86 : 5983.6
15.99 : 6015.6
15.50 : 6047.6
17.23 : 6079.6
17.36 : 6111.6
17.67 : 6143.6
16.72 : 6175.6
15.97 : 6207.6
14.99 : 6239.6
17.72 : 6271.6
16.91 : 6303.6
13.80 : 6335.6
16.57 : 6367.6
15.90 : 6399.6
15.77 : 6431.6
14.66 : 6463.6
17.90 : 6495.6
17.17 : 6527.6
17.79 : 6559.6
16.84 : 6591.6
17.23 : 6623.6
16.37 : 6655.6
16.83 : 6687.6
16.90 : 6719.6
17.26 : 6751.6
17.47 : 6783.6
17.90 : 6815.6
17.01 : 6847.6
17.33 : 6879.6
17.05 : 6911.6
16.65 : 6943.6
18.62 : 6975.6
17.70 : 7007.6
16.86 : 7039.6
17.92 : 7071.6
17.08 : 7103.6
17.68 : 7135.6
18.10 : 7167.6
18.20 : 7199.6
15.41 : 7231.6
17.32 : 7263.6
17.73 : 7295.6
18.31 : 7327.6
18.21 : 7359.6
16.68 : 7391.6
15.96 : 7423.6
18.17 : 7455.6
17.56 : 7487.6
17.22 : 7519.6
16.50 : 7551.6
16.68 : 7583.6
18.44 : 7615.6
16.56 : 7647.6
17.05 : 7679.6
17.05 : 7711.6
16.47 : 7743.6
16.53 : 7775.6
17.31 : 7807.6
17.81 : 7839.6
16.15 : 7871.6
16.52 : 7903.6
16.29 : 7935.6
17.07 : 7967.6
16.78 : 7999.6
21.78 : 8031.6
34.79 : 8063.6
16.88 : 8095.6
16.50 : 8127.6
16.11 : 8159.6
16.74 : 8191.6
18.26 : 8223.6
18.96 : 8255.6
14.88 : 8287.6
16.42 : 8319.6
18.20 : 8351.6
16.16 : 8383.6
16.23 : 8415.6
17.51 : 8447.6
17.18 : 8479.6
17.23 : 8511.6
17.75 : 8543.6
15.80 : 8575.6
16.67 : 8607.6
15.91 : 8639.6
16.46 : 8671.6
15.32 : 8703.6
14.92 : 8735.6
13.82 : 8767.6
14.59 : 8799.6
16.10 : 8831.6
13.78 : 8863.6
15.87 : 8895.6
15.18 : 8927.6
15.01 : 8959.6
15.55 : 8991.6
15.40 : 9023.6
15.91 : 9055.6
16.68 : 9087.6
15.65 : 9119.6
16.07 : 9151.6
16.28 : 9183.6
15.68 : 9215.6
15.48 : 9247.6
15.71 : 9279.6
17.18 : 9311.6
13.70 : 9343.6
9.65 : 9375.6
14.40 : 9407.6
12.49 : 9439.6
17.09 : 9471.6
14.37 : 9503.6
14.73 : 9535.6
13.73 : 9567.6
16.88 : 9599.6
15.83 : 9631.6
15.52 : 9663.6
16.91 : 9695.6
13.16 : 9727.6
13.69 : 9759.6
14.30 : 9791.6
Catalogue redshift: 0.23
